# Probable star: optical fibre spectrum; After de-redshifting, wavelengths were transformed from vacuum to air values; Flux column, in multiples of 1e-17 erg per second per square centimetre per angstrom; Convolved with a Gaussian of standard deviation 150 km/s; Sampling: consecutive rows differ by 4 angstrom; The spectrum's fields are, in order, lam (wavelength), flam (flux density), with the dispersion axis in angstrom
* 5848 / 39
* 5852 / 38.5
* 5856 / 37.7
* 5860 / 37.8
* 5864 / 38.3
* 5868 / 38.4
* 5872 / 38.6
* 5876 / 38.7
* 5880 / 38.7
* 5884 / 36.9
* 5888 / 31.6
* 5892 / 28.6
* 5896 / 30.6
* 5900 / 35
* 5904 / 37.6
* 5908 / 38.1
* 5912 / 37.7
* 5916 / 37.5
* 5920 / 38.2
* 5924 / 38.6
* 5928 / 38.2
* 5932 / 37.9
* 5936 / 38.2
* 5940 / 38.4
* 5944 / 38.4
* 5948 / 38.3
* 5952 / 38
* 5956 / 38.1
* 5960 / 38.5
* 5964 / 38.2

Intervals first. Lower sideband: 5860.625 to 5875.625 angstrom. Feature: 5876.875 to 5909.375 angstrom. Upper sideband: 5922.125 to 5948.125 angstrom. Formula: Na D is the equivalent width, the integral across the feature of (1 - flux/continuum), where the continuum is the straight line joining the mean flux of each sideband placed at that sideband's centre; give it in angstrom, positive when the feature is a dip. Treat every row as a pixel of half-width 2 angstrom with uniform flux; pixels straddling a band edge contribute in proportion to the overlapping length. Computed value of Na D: 3.1 angstrom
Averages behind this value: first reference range 38.4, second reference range 38.3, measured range 34.7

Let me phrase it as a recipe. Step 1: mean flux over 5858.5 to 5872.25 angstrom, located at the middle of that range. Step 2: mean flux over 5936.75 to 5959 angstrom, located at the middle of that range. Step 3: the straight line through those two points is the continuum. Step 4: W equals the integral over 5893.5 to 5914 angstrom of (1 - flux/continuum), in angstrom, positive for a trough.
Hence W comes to 1.4 angstrom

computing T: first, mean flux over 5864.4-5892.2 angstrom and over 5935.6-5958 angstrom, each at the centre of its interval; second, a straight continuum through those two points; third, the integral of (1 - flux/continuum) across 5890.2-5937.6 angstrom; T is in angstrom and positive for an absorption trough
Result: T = 1.4 angstrom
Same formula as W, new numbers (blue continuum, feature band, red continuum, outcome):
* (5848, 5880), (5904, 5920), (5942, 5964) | 0.21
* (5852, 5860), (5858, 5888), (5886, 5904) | -2.02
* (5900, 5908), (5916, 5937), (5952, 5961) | -0.33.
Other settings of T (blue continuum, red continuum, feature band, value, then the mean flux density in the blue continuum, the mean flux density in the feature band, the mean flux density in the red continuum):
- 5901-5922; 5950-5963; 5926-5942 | -0.1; 37.7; 38.2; 38.2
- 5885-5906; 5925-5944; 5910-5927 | -0.9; 32.9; 38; 38.2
